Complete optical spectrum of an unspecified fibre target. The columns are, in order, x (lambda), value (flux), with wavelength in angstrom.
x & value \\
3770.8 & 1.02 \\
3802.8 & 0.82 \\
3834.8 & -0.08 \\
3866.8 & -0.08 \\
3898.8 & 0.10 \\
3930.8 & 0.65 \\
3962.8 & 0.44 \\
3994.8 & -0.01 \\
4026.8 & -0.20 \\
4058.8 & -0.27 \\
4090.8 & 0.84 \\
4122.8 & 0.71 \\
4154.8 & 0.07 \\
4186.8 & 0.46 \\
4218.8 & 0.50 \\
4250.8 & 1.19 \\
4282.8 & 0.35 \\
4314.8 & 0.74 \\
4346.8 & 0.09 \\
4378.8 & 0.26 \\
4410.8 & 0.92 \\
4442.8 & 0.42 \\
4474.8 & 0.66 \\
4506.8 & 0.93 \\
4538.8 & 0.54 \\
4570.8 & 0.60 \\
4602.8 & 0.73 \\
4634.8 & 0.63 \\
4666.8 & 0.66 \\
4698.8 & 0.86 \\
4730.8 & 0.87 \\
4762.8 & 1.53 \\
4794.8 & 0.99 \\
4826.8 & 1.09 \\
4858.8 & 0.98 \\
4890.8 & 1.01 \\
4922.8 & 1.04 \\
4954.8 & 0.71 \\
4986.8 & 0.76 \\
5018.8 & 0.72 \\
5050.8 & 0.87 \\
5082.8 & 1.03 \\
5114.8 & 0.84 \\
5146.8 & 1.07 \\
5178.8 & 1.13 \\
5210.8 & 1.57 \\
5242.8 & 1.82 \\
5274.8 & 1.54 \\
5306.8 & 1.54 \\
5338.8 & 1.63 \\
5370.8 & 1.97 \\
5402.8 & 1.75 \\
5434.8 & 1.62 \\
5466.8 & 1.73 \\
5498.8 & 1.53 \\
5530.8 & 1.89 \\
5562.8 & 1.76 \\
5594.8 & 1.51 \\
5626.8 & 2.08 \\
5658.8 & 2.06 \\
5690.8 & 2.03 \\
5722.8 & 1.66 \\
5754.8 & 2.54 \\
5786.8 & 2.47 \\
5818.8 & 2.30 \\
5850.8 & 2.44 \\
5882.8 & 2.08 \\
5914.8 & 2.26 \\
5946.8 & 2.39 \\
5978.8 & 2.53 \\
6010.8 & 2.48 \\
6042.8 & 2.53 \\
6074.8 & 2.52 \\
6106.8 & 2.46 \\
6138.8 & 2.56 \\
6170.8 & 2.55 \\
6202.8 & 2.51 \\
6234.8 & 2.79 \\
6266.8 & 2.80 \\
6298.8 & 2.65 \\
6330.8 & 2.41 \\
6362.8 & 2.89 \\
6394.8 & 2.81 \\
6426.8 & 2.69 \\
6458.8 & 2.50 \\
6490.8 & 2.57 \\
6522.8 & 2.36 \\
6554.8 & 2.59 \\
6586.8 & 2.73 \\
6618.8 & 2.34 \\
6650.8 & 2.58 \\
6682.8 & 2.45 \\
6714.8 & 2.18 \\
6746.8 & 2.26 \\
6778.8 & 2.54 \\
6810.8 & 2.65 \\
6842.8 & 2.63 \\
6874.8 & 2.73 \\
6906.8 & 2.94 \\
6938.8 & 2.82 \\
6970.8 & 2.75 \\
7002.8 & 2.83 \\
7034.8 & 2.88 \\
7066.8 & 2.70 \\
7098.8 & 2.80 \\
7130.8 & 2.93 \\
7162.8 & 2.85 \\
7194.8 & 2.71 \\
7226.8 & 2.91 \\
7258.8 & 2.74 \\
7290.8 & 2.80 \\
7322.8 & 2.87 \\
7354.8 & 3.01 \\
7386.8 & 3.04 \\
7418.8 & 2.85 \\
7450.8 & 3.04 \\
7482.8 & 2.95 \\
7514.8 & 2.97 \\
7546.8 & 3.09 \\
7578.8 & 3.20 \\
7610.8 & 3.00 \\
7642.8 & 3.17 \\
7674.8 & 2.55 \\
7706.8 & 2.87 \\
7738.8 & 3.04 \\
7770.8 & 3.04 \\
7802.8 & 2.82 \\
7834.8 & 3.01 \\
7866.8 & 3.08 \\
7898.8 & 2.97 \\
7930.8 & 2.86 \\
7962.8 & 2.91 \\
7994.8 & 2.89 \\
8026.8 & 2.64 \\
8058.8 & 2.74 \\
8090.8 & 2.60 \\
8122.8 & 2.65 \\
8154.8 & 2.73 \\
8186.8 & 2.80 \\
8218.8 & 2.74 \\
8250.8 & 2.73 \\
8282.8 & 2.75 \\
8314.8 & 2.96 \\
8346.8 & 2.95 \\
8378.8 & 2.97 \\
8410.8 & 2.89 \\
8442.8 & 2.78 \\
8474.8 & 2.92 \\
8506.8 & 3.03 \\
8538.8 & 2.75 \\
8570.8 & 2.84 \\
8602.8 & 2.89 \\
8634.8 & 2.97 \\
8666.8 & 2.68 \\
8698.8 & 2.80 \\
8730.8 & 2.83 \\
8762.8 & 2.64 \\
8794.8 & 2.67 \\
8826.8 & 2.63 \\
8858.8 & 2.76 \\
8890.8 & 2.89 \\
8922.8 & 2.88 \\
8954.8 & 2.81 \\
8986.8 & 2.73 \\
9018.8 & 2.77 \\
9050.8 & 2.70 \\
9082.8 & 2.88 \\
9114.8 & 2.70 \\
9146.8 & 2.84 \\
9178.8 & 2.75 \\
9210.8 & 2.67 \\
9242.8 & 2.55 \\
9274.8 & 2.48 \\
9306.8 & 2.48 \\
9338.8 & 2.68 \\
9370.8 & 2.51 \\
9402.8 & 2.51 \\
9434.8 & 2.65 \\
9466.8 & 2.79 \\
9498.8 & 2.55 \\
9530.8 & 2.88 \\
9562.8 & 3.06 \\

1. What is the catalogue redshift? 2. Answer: 0.30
